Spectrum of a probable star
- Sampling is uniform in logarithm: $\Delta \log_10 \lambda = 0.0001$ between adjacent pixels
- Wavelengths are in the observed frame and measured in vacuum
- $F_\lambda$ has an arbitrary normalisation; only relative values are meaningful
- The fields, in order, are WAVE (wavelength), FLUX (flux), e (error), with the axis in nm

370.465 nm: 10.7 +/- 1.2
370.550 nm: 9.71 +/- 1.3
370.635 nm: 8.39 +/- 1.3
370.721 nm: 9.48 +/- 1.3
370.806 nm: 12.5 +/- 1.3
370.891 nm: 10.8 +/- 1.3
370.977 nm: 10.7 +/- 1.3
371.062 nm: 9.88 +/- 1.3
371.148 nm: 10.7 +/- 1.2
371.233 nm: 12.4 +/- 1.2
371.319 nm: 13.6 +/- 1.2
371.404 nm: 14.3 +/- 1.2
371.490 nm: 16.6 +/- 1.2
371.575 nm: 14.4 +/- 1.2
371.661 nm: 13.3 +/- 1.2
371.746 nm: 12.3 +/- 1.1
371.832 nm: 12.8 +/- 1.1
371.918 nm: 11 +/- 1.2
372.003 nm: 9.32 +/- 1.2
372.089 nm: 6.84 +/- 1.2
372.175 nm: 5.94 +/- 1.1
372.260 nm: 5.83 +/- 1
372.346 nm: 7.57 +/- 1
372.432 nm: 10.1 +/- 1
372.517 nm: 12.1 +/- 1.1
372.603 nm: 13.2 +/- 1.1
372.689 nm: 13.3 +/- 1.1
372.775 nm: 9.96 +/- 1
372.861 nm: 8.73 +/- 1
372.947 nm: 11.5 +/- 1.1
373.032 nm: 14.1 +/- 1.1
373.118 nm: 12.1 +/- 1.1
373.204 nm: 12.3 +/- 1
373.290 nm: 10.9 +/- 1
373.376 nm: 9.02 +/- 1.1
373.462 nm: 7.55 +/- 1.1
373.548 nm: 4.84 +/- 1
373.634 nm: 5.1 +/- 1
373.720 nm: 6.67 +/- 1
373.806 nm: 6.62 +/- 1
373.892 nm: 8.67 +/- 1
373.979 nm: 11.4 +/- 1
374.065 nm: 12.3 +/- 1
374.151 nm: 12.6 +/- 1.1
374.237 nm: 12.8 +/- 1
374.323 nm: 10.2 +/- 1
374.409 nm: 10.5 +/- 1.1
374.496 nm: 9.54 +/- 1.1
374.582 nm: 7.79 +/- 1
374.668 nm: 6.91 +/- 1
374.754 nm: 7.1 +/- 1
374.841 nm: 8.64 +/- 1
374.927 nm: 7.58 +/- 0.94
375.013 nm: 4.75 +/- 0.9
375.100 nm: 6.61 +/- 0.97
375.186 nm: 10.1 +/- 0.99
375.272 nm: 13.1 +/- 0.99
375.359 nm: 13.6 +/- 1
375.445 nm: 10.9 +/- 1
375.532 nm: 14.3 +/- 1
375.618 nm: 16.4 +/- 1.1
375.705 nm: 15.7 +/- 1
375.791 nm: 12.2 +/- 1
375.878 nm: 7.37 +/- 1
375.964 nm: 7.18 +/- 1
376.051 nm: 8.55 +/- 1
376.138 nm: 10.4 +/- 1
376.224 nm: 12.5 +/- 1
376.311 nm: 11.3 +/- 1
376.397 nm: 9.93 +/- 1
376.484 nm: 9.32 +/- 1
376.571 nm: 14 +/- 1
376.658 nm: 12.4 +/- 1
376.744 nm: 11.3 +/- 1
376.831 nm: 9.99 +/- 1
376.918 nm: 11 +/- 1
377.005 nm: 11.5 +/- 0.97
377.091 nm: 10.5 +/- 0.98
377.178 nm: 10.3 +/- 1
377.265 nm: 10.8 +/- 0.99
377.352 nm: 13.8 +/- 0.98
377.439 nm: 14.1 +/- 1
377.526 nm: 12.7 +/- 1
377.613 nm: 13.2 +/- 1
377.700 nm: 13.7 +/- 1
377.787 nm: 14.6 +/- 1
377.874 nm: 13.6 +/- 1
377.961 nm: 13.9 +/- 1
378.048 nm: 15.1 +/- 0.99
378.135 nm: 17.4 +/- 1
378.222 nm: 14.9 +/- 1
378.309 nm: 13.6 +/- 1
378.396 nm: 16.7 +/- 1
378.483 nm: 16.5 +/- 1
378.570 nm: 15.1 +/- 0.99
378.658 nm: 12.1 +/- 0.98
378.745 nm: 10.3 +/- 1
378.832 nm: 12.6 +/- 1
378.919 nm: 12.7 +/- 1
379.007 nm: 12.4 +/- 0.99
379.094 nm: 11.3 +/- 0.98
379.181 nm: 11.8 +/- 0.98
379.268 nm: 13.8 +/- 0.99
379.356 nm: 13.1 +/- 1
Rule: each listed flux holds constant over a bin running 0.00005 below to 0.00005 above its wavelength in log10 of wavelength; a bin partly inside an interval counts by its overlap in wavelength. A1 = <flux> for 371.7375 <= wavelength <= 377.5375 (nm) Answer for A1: 10.3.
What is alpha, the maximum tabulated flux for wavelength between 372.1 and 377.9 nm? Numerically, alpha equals 16.4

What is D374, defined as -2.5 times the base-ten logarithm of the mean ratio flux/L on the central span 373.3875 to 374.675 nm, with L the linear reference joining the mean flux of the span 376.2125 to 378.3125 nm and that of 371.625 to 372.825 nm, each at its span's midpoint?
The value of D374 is 0.233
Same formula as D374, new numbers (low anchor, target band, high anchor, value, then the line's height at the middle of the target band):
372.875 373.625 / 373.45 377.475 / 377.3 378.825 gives 0.166 mag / 11.9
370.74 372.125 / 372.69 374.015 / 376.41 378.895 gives 0.288 mag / 12.3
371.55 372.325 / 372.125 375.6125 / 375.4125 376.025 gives 0.130 mag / 11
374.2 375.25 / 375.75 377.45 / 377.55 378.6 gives 0.117 mag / 12.1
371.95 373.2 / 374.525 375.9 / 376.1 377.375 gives 0.064 mag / 10.8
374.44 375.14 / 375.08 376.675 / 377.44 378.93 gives -0.205 mag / 9.55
